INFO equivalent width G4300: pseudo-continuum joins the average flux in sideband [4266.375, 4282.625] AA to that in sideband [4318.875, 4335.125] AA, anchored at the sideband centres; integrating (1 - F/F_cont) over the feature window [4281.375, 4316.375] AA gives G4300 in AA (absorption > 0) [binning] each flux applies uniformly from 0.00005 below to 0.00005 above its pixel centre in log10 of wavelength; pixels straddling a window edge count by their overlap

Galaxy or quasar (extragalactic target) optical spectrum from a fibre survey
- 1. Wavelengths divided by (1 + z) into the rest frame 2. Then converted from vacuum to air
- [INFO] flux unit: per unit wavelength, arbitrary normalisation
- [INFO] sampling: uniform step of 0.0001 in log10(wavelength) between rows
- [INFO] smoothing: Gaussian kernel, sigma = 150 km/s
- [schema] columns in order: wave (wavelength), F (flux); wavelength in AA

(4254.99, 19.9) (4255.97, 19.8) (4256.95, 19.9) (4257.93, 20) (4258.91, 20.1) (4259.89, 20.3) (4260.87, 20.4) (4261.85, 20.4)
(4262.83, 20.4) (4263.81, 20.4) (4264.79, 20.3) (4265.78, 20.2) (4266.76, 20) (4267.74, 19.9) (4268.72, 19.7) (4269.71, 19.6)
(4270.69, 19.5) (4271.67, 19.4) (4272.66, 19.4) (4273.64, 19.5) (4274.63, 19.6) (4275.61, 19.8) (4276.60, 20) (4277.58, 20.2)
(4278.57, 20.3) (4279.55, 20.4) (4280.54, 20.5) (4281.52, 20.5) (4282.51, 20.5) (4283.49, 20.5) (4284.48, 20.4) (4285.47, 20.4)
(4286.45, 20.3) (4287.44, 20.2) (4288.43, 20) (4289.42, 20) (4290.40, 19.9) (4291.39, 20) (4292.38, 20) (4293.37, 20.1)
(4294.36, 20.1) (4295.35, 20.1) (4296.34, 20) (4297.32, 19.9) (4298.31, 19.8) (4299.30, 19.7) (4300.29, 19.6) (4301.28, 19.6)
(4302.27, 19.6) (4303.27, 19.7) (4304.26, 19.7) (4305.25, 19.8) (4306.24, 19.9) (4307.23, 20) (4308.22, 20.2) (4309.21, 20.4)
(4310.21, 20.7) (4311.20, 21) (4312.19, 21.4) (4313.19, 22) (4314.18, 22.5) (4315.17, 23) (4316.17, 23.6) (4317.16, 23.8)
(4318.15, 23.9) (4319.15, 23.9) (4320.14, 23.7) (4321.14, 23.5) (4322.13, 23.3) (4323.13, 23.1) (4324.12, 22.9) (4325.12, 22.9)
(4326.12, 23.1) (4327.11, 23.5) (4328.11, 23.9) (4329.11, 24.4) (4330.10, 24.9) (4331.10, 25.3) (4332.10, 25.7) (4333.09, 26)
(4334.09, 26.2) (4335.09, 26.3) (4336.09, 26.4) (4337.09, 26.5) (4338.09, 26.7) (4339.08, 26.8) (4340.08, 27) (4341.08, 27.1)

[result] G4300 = 2.4 AA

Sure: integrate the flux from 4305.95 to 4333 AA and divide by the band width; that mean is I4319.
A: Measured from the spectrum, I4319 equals 22.9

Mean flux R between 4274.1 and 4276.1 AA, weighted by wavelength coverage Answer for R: 19.7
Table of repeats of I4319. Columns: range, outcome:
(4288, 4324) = 21.1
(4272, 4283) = 20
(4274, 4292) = 20.2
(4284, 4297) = 20.1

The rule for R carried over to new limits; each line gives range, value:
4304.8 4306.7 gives 19.9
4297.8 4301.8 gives 19.7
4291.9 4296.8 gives 20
